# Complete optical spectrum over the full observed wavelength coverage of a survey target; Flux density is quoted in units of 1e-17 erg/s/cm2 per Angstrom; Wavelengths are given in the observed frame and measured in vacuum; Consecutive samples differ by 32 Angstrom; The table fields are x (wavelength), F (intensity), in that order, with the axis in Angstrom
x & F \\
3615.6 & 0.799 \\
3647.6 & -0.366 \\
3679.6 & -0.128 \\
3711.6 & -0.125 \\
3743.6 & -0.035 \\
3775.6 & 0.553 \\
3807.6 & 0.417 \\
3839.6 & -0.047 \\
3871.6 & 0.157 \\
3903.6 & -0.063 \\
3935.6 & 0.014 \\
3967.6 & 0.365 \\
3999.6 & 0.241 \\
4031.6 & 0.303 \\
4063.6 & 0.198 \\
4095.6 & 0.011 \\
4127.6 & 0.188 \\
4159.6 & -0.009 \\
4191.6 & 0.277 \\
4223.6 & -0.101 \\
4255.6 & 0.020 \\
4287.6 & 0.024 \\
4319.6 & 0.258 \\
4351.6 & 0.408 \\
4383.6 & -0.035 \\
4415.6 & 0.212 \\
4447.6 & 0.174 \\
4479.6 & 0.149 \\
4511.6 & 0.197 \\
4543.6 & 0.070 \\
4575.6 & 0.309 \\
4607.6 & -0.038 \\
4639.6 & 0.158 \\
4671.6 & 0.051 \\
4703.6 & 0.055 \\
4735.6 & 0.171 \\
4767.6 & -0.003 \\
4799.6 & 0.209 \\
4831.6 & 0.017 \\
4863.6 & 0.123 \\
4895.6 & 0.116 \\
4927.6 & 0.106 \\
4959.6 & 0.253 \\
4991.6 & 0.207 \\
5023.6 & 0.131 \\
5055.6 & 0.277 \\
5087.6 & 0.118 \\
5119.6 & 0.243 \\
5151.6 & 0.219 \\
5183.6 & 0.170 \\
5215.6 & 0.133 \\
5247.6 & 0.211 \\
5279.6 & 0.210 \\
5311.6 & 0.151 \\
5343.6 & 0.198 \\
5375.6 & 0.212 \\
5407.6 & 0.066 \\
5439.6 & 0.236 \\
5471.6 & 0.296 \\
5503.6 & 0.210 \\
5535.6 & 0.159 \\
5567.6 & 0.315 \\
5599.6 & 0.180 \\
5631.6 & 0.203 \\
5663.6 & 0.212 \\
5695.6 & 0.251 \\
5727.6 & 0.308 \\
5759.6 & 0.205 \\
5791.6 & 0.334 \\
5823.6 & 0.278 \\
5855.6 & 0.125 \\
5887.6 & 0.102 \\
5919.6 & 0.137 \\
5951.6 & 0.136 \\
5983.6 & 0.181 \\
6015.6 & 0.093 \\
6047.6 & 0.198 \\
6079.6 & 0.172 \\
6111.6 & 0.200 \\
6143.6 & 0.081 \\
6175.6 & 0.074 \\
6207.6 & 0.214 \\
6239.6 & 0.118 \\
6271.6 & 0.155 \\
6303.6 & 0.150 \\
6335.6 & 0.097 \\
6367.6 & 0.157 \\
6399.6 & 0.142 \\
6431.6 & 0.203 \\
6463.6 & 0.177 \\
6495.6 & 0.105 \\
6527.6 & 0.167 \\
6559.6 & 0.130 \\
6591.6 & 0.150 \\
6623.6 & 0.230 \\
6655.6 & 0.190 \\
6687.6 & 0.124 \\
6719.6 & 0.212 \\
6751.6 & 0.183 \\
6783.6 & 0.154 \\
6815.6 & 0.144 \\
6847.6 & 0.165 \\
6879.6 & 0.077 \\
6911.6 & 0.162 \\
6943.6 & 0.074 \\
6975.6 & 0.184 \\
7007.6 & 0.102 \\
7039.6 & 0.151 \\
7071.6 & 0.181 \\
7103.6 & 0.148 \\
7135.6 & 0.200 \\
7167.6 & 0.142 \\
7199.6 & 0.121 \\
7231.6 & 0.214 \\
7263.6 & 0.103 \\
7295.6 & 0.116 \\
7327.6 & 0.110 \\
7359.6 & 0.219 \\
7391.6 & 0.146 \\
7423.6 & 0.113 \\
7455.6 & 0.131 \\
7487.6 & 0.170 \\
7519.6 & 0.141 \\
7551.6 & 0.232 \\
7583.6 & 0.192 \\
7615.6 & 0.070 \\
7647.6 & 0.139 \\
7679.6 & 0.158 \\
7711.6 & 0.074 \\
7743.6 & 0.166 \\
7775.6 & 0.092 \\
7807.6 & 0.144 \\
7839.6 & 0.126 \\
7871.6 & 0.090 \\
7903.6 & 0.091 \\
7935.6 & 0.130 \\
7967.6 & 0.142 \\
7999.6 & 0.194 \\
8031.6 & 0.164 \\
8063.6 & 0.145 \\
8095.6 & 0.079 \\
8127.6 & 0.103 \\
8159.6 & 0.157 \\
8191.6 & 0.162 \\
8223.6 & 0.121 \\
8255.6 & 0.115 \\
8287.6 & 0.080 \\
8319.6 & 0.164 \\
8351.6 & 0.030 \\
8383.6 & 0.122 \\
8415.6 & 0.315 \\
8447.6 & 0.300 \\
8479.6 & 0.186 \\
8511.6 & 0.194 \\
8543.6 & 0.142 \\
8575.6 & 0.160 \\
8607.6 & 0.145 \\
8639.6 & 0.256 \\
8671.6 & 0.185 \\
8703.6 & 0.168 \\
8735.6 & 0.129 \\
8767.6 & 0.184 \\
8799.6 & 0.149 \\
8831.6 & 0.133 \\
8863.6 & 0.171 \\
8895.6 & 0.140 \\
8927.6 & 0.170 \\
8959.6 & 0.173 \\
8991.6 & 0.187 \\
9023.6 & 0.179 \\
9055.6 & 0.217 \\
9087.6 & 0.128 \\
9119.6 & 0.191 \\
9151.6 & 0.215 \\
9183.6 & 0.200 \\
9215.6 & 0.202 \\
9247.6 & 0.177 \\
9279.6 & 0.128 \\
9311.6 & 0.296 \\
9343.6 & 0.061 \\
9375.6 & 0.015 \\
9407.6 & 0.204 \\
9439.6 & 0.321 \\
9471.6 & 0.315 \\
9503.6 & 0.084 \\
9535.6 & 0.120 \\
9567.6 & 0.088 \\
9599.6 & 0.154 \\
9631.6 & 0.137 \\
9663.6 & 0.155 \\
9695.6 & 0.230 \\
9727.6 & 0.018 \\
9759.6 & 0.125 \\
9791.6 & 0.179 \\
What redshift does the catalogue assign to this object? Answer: 1.26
